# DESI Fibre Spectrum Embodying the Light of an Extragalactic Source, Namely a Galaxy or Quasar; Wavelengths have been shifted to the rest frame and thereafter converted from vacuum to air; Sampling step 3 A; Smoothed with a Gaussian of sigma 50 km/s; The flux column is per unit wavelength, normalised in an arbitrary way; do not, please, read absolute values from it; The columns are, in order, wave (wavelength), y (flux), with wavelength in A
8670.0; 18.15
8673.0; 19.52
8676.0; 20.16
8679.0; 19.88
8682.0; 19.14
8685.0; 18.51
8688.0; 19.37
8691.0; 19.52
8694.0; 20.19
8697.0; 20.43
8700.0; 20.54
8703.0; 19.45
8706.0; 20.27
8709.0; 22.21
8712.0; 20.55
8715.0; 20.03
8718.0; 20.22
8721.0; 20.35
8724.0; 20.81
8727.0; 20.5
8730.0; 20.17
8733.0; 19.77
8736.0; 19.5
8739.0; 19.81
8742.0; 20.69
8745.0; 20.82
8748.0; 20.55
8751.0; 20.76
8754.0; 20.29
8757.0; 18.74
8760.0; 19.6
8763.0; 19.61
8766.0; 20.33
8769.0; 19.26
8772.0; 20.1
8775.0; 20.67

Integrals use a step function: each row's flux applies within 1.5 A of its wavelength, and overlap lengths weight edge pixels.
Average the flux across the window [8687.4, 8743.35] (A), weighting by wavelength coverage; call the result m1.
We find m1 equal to 20.2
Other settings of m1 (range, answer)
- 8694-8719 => 20.5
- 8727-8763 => 20.1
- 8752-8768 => 19.7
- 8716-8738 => 20.2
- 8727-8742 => 20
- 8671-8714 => 20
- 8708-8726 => 20.6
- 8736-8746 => 20.3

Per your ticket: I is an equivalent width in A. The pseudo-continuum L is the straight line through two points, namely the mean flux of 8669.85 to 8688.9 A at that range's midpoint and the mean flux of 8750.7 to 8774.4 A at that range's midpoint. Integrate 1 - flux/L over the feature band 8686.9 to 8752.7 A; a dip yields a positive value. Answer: -2.5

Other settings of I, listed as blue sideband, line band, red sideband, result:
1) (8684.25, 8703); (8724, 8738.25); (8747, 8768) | -0.1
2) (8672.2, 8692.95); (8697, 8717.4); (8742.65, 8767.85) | -0.8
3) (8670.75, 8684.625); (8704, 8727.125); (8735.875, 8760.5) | -0.9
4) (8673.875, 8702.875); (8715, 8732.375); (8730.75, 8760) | -0.3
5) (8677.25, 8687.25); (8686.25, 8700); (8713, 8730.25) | -0.3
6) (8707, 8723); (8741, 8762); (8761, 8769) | -0.1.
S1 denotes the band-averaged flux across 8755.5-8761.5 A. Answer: 19.2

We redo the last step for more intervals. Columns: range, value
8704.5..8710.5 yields 21.2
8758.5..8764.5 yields 19.6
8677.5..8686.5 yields 19.2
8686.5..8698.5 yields 19.9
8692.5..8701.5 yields 20.4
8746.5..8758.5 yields 20.1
